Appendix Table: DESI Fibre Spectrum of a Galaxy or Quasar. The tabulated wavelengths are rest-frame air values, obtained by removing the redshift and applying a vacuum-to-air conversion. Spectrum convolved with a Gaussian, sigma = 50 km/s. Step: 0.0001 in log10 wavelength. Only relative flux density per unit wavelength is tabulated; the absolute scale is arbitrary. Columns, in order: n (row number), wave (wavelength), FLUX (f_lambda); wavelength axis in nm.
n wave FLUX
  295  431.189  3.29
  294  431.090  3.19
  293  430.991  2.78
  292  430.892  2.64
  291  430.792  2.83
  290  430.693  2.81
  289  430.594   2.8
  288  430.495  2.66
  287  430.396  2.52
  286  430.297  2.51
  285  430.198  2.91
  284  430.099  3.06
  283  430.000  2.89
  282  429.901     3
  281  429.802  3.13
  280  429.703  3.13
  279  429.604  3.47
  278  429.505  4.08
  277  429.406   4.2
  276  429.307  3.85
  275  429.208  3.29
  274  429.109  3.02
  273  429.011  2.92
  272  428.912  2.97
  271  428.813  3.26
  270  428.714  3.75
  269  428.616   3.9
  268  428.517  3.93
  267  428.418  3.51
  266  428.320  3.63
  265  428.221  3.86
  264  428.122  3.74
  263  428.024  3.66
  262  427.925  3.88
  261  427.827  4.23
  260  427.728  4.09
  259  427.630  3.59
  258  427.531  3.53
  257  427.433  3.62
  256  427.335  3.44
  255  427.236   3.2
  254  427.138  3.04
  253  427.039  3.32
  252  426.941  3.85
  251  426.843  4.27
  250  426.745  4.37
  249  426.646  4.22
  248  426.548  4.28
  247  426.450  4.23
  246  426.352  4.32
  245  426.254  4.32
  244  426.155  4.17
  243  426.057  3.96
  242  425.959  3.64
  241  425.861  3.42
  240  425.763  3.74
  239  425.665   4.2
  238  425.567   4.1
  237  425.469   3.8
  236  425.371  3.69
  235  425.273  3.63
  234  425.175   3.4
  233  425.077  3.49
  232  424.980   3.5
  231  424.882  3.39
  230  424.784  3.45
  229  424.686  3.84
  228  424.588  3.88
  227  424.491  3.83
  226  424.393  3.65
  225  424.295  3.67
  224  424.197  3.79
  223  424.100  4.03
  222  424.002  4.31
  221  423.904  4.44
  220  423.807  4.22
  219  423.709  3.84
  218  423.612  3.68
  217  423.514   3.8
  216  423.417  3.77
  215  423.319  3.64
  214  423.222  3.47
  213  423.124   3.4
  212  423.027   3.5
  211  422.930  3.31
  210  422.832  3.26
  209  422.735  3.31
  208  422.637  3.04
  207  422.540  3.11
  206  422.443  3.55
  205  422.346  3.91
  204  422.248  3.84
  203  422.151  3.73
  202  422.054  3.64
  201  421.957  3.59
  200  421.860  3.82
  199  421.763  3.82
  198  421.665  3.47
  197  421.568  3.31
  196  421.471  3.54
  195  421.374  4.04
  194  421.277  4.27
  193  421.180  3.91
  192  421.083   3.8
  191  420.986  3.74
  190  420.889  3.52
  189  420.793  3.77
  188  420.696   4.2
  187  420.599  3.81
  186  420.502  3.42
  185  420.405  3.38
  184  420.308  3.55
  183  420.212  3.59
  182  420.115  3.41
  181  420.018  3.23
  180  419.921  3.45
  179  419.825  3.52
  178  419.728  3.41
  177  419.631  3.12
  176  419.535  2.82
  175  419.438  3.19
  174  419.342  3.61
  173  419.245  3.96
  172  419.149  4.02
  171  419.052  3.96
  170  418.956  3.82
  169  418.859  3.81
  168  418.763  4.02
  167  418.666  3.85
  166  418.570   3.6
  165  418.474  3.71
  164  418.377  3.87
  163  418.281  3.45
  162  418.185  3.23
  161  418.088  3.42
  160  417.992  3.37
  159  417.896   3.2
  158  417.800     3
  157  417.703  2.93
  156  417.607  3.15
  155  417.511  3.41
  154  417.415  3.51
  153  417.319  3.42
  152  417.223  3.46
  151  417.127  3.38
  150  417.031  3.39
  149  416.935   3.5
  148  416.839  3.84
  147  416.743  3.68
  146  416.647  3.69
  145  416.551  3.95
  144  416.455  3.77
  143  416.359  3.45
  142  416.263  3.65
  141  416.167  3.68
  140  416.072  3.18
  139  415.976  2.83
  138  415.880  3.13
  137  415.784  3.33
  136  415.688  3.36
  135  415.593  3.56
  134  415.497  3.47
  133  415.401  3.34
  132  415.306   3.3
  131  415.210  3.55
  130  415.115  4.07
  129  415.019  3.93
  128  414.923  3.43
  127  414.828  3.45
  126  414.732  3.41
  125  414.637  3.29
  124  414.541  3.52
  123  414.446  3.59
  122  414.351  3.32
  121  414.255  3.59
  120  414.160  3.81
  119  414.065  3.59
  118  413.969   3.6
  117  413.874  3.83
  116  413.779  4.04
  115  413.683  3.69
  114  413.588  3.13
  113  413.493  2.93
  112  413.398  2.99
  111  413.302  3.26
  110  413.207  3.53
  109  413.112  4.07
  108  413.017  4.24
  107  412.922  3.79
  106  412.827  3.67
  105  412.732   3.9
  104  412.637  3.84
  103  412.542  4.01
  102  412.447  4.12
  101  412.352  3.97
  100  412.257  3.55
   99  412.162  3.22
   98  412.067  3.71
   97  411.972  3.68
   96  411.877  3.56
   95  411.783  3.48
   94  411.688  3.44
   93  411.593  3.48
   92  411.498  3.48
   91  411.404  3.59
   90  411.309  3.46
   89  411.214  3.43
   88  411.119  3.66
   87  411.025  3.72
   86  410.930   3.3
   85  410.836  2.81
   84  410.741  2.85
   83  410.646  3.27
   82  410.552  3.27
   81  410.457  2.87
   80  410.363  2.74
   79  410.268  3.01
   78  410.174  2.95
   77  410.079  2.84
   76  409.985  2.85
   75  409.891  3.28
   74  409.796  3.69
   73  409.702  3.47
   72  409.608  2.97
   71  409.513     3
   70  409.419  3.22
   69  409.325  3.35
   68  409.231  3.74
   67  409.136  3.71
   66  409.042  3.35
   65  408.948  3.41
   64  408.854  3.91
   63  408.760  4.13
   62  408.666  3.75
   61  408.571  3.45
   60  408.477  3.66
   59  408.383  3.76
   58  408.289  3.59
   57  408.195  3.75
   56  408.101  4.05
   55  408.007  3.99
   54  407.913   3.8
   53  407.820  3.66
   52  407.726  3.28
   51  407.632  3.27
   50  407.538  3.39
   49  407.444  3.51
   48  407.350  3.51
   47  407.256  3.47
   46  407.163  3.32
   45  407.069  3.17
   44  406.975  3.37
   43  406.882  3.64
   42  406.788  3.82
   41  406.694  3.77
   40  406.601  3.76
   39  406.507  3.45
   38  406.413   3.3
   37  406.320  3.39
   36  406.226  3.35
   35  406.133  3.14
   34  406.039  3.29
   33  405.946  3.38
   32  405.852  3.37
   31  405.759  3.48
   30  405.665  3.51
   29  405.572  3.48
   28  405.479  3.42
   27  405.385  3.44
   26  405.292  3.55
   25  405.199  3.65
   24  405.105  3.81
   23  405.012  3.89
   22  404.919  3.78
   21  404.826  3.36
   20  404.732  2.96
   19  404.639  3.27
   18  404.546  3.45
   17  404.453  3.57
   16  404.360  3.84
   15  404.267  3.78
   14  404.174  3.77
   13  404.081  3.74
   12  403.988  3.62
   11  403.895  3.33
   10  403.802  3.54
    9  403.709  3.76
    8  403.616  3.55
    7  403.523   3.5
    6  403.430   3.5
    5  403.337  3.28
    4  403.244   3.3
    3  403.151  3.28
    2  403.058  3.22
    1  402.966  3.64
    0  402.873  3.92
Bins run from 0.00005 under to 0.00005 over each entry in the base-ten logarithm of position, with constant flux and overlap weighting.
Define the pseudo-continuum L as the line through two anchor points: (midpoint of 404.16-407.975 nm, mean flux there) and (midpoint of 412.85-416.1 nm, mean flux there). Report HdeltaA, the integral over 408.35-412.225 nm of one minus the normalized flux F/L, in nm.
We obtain 0.138 nm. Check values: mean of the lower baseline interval 3.5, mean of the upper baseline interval 3.51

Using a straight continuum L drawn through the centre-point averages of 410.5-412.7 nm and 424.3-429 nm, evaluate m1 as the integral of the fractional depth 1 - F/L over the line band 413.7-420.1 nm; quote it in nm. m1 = 0.15 nm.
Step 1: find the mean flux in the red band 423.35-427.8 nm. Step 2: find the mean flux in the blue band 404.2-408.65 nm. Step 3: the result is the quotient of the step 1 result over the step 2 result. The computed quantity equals 1.1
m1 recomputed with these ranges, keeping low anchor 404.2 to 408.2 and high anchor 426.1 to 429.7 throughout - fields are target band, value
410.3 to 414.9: 0.09 nm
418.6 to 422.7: 0.04 nm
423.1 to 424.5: -0.05 nm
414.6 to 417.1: 0.08 nm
